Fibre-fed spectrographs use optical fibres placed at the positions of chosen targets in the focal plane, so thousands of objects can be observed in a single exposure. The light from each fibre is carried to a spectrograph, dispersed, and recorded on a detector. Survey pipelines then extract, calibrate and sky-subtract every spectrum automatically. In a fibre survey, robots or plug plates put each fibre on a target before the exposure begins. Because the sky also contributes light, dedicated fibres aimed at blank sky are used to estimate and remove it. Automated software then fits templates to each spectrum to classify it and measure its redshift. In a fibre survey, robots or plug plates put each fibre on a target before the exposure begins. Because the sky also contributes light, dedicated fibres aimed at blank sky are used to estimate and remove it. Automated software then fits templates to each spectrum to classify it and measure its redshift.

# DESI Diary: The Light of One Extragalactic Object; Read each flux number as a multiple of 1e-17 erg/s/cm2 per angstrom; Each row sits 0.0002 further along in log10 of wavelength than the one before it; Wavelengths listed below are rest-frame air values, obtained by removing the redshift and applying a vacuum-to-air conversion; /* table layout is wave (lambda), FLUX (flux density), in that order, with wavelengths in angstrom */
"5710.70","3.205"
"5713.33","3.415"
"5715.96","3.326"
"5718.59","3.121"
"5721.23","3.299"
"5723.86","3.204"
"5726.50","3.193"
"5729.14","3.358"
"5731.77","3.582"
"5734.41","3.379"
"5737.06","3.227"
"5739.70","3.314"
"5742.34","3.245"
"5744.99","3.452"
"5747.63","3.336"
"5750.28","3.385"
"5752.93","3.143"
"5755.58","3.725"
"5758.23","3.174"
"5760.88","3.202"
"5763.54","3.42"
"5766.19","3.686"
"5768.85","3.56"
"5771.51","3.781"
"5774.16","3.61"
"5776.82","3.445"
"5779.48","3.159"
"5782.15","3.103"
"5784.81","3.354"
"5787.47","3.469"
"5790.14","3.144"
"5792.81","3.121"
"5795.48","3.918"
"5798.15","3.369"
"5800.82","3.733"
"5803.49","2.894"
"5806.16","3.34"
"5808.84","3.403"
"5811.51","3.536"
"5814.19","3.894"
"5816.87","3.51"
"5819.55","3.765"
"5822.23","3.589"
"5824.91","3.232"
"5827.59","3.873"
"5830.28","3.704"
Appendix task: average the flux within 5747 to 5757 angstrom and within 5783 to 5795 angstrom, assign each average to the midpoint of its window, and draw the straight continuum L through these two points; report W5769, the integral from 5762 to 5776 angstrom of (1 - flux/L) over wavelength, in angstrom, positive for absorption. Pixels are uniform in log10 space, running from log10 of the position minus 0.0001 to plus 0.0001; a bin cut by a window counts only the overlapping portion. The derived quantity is -1.0 angstrom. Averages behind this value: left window 3.4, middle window 3.6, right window 3.31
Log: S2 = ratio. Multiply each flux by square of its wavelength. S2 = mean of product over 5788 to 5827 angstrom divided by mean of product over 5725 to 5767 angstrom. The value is 1.05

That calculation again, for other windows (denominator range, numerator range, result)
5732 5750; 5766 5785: 1.05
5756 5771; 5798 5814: 1.01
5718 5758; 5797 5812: 1.04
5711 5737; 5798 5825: 1.09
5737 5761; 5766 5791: 1.04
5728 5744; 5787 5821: 1.06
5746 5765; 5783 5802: 1.04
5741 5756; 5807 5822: 1.10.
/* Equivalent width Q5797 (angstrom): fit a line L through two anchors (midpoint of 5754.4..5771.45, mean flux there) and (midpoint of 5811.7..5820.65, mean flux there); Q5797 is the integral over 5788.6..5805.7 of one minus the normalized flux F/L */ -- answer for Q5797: 1.2 angstrom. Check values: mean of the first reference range 3.48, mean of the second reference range 3.7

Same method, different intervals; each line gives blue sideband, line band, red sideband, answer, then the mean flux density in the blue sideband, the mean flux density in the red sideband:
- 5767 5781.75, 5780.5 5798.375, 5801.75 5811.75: 0.2 angstrom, 3.49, 3.29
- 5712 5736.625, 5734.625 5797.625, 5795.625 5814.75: 0.1 angstrom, 3.32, 3.46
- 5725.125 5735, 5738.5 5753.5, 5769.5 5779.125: 0.5 angstrom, 3.38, 3.56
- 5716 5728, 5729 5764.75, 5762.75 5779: 0.4 angstrom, 3.22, 3.57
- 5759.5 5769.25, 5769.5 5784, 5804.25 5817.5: 0.2 angstrom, 3.46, 3.51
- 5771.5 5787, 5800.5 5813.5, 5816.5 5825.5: 0.4 angstrom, 3.38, 3.55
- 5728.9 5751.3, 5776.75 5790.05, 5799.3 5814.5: 0.5 angstrom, 3.37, 3.44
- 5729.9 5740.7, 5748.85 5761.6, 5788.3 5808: 0.2 angstrom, 3.38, 3.36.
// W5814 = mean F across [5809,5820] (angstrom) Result 3.64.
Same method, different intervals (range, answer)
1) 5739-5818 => 3.41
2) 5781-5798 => 3.36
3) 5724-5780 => 3.4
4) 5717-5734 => 3.3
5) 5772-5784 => 3.36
